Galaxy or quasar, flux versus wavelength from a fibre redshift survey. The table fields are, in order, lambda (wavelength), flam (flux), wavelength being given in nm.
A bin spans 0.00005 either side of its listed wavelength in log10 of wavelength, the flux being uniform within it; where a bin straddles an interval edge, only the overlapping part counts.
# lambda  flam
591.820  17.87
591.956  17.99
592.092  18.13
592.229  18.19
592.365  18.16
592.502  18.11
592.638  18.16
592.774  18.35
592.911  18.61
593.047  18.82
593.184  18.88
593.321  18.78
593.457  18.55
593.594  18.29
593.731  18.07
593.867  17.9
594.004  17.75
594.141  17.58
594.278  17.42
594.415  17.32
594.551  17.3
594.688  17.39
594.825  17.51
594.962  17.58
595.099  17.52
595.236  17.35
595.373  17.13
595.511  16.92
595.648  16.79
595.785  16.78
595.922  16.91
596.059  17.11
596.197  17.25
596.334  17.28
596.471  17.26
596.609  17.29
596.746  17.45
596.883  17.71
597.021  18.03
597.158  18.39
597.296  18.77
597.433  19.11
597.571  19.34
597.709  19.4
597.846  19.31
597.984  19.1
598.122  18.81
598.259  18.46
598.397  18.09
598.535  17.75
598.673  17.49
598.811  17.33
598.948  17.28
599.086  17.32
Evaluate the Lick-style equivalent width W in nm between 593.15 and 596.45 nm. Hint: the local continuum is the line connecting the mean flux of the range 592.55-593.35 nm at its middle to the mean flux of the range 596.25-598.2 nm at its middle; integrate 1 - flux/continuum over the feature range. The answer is 0.17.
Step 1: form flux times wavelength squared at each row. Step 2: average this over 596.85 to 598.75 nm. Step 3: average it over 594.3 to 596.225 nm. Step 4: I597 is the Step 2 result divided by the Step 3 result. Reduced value 1.1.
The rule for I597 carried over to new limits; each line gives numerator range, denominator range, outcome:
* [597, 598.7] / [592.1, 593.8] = 1.03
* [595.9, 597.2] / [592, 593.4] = 0.96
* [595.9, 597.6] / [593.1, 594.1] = 0.98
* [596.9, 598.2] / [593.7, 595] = 1.08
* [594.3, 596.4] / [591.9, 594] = 0.95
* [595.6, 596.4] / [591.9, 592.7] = 0.95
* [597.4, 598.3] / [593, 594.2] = 1.06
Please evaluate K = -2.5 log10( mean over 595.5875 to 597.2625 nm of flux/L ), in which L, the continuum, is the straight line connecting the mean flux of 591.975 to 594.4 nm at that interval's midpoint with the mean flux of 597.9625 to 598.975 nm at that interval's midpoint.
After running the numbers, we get 0.04 mag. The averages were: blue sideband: 18.2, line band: 17.4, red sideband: 18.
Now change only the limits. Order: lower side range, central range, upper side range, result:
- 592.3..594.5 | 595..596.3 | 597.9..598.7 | 0.071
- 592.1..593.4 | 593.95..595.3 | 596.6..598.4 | 0.062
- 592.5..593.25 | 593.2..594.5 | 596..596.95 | 0.013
